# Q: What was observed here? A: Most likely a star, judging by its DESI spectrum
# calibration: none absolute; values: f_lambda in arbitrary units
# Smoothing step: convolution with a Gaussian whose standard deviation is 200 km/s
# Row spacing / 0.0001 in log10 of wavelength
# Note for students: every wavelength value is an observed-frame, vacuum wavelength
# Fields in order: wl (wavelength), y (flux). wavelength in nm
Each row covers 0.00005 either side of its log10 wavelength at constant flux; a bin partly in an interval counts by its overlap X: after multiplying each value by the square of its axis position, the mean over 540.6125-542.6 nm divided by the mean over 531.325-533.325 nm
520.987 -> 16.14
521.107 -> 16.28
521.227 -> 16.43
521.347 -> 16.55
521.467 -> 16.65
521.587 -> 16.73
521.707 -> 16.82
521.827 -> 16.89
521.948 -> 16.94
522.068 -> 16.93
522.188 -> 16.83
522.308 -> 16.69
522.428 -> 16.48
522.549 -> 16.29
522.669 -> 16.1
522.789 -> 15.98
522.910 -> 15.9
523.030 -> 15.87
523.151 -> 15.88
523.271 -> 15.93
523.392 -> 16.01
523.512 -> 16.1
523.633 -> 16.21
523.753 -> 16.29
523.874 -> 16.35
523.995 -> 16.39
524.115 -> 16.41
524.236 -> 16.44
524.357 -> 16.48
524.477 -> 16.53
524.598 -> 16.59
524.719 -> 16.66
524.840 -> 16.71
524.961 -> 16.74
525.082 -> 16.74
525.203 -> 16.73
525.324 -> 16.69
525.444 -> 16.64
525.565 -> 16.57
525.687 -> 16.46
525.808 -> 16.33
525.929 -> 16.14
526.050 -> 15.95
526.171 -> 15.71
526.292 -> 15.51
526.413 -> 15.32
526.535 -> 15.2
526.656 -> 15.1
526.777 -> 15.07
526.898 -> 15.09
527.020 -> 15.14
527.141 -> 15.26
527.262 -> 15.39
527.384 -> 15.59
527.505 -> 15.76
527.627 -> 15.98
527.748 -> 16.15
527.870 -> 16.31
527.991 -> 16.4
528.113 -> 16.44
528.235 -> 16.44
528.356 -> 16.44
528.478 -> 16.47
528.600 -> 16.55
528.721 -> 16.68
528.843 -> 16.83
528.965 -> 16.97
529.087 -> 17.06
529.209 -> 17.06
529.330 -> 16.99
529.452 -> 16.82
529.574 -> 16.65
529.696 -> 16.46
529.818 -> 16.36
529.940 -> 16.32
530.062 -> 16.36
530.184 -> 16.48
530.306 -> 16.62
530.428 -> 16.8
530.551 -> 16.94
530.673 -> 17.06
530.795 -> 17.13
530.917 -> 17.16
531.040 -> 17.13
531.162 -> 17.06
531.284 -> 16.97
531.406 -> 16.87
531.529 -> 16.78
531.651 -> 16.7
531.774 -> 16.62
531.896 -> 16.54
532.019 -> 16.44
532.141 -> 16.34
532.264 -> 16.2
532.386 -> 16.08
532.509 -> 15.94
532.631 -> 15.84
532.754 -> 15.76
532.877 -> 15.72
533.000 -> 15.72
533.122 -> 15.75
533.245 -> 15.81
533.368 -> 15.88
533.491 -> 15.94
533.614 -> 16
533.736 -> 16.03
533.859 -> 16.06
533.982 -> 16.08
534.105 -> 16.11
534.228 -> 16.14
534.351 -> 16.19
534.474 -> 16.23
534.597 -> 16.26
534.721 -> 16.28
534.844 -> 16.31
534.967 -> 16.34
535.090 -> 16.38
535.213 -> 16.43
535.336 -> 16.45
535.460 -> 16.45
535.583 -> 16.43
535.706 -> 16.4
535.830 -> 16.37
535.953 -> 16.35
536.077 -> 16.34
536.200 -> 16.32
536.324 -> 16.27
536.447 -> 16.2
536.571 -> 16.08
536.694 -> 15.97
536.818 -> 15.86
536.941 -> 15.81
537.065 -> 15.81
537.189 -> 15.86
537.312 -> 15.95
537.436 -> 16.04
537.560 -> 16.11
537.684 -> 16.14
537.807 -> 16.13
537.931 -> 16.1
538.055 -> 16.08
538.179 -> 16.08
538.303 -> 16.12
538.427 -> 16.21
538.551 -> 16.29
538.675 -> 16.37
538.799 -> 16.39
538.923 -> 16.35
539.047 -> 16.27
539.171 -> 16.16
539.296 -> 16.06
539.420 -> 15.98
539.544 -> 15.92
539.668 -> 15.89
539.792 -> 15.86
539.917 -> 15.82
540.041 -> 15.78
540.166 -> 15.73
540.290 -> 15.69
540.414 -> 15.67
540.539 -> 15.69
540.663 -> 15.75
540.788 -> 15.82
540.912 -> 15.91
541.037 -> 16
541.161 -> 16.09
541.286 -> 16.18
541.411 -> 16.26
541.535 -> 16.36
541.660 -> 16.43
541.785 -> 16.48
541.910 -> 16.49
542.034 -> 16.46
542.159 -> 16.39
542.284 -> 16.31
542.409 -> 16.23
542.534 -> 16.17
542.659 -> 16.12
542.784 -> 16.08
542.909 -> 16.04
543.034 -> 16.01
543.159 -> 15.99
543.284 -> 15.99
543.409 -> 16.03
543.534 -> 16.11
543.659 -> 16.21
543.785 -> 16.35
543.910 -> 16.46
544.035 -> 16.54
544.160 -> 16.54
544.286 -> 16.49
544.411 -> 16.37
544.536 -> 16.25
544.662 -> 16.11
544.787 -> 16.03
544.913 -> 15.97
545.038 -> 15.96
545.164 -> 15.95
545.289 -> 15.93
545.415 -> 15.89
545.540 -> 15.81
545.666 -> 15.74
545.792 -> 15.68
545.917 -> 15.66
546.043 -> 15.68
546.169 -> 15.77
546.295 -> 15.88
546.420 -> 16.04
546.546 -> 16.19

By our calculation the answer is 1.0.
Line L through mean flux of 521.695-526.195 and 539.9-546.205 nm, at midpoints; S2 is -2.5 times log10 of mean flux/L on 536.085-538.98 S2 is 0.00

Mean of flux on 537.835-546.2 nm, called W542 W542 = 16.1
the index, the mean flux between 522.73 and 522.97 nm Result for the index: 15.9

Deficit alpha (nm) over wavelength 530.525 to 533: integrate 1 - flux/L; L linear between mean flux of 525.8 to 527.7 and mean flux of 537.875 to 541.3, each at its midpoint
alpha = -0.13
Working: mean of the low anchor 15.5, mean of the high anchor 16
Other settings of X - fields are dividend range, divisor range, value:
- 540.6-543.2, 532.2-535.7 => 1.03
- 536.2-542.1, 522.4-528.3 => 1.05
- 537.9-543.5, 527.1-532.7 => 1.01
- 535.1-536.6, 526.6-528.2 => 1.08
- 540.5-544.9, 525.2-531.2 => 1.05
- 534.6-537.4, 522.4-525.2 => 1.04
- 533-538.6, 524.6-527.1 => 1.05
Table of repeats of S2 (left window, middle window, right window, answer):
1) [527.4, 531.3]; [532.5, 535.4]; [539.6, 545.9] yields 0.03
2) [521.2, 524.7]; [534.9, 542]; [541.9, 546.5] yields 0.00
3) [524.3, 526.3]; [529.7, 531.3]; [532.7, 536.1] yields -0.03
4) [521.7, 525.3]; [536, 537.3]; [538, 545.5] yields 0.01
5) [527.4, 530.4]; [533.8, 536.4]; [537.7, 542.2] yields 0.00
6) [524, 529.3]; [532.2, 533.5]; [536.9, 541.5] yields 0.02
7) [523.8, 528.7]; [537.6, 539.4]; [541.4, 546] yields 0.00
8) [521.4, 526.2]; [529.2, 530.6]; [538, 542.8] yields -0.02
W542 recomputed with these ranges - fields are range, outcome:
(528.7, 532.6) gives 16.7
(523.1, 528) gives 16.1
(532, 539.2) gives 16.1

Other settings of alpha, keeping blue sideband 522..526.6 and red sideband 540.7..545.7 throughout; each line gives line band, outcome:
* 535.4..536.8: -0.006 nm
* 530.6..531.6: -0.048 nm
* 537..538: 0.011 nm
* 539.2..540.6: 0.030 nm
